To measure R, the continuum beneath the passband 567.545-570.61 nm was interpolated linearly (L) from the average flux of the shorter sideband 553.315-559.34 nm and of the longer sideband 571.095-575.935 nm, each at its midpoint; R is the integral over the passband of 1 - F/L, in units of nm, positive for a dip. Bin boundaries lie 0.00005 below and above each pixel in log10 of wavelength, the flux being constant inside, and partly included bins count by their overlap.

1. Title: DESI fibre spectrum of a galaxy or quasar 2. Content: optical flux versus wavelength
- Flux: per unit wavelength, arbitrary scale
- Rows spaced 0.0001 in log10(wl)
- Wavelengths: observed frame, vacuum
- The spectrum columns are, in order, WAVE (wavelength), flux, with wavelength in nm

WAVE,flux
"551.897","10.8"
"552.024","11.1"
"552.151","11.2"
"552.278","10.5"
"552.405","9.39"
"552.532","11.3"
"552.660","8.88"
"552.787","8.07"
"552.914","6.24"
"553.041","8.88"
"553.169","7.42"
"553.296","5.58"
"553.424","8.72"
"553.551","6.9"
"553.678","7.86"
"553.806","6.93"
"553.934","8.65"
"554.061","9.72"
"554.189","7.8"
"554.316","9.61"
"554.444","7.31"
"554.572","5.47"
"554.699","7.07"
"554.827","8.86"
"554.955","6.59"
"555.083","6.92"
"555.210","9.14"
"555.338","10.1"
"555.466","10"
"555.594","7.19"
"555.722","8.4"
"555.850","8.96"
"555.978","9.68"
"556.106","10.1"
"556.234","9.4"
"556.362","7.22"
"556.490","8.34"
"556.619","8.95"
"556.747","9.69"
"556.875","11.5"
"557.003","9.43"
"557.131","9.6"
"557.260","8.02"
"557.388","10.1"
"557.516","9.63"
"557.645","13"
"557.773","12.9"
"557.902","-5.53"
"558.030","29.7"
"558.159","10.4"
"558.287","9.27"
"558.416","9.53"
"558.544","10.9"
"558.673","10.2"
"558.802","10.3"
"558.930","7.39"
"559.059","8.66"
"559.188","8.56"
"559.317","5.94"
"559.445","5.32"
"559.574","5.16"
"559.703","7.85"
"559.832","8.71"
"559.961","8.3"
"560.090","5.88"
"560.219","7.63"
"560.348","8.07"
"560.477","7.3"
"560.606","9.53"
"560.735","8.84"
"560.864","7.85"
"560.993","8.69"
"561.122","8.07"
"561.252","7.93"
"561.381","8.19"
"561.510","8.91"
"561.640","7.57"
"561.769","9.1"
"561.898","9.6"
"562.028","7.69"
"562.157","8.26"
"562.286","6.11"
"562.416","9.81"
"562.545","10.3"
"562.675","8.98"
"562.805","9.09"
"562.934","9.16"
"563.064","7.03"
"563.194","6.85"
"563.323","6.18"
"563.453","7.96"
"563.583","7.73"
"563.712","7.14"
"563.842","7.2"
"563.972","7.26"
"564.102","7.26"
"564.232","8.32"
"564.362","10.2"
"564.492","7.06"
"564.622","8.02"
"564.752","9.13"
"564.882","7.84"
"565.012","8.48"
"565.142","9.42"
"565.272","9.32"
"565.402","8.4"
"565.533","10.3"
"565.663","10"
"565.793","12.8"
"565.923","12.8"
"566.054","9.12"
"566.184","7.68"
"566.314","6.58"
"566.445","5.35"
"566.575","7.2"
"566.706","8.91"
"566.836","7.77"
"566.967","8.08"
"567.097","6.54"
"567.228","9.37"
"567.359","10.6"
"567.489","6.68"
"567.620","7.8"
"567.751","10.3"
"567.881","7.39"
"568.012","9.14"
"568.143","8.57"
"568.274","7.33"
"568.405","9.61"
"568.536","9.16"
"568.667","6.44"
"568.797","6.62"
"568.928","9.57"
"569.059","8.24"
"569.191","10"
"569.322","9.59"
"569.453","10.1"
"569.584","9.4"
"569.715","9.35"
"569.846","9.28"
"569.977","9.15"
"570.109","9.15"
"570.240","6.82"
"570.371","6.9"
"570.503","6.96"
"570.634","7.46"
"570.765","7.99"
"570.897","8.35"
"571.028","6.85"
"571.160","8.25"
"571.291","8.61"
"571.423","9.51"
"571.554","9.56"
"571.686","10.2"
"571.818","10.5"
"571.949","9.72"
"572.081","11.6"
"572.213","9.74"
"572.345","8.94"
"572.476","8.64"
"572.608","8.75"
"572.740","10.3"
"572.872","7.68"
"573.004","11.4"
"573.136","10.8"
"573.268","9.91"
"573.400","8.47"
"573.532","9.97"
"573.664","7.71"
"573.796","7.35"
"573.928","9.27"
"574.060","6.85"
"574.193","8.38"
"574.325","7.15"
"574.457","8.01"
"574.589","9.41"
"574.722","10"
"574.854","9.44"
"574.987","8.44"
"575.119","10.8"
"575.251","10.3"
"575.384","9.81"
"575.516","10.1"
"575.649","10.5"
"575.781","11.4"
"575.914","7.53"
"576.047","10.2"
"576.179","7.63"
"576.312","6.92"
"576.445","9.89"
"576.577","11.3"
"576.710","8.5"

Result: 0.240 nm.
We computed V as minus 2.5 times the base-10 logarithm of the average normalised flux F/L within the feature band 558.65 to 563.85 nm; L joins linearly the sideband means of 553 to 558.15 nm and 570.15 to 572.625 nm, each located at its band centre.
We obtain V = 0.11 mag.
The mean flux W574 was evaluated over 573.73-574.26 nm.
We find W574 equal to 7.96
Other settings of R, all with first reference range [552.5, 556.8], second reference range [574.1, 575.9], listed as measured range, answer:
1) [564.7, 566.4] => -0.09 nm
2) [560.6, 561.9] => 0.02 nm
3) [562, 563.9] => 0.17 nm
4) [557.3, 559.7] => -0.28 nm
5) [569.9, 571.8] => 0.18 nm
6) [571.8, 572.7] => -0.04 nm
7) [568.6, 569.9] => 0.03 nm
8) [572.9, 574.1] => 0.03 nm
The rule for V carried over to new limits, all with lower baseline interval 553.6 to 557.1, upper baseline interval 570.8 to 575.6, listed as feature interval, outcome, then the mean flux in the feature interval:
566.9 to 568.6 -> 0.06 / 8.5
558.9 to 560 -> 0.19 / 7.29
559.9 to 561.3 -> 0.10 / 8.01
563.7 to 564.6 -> 0.14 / 7.82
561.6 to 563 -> 0.01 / 8.72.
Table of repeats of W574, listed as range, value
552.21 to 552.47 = 10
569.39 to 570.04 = 9.47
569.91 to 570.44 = 7.99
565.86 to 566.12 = 10.9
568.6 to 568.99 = 7.55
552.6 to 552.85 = 8.48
